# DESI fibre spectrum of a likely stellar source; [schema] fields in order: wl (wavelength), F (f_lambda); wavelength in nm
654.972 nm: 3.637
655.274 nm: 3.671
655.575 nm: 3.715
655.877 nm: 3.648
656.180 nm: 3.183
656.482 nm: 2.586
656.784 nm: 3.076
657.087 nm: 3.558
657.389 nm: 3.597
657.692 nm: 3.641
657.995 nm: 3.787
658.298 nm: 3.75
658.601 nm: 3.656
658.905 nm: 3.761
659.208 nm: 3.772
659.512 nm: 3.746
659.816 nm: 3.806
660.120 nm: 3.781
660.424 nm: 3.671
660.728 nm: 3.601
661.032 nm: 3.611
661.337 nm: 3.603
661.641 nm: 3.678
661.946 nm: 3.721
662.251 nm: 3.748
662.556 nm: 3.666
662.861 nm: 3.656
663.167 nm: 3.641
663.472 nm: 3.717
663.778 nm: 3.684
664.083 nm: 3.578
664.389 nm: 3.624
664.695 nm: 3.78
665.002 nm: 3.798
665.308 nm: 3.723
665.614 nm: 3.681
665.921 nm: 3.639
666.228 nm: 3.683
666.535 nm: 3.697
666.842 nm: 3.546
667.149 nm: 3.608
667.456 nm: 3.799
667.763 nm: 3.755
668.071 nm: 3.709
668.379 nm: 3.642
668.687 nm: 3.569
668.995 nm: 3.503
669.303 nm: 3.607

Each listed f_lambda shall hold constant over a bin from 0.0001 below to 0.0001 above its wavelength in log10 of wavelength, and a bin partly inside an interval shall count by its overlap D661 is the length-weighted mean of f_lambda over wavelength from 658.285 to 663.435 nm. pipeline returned 3.7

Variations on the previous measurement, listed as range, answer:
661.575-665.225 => 3.69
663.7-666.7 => 3.69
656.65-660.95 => 3.66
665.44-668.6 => 3.67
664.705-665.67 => 3.75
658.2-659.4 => 3.73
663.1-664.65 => 3.66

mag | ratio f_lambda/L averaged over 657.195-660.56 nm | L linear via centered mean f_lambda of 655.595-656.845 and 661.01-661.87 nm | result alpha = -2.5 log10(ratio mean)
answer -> -0.093 mag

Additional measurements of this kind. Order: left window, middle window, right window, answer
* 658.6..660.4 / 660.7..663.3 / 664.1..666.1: 0.02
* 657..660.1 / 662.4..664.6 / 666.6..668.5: 0.01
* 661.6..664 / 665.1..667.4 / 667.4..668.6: 0.01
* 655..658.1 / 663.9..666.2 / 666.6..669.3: -0.03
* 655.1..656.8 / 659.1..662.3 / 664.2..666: -0.05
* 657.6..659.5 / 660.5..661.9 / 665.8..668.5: 0.02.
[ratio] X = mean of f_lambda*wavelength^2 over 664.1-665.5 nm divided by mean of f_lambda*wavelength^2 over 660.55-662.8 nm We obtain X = 1.02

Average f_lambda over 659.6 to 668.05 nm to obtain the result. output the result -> 3.69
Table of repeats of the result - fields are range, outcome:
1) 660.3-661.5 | 3.62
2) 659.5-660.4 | 3.77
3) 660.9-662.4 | 3.67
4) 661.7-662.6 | 3.71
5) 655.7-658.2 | 3.4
